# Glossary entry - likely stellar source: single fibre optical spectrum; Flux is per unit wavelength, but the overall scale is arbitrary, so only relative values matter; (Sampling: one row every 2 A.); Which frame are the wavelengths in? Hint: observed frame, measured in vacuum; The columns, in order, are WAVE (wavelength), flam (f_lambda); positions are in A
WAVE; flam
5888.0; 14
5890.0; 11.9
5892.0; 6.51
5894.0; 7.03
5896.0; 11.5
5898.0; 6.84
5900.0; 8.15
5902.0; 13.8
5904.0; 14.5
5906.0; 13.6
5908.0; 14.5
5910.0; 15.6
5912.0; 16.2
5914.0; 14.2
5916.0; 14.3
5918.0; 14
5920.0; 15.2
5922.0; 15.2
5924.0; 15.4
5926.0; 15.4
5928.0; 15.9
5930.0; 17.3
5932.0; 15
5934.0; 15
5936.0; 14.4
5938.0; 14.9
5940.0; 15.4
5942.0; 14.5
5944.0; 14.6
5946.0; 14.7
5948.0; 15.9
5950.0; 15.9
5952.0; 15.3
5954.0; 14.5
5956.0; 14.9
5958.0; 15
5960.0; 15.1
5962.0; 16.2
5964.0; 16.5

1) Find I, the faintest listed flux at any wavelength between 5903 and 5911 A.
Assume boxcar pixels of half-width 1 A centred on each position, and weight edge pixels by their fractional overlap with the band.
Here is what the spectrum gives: 13.6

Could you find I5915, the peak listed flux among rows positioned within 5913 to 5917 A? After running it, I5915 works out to 14.3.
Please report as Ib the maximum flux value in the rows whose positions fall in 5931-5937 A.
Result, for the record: 15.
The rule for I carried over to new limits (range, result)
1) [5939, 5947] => 14.5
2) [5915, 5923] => 14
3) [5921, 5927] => 15.2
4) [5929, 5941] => 14.4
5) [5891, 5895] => 6.51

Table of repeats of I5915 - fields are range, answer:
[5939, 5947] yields 15.4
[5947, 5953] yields 15.9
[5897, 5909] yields 14.5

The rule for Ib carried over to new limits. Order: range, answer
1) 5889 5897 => 11.9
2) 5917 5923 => 15.2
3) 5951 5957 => 15.3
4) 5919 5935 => 17.3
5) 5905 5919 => 16.2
